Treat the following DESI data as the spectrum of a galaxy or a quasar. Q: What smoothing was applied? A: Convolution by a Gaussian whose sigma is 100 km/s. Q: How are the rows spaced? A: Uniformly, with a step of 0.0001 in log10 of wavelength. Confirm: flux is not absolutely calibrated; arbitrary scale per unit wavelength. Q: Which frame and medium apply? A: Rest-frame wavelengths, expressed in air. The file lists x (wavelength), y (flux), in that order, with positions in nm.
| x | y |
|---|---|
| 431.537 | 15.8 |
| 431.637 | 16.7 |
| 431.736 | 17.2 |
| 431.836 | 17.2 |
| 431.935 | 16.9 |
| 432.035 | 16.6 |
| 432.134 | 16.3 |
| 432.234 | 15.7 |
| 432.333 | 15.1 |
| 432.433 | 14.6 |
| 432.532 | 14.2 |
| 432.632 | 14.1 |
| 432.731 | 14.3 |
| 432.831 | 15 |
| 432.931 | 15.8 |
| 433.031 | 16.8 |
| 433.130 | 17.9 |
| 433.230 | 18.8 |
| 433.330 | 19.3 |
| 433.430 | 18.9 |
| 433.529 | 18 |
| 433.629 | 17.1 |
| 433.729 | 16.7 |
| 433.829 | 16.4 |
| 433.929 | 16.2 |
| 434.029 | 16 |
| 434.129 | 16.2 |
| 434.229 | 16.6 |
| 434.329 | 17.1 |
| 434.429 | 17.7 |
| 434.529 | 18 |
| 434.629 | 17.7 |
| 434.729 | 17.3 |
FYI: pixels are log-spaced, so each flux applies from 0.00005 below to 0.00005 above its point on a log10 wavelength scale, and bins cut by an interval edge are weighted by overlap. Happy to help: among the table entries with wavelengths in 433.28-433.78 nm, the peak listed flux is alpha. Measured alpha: 19.3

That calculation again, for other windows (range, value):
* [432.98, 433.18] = 17.9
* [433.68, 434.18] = 16.7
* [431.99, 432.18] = 16.6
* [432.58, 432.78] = 14.3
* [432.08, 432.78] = 16.3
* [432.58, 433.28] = 18.8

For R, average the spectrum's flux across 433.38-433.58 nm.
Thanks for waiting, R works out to 18.5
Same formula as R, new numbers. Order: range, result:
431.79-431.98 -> 17.1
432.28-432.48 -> 14.9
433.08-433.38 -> 18.7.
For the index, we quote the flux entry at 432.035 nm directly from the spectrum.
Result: 16.6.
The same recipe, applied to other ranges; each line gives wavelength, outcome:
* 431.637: 16.7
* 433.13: 17.9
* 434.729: 17.3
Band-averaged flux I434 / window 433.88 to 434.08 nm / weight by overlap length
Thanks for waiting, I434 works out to 16.1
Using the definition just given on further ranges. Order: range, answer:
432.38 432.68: 14.3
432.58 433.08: 15.2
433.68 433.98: 16.4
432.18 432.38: 15.4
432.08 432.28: 16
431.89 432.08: 16.7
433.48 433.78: 17.2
